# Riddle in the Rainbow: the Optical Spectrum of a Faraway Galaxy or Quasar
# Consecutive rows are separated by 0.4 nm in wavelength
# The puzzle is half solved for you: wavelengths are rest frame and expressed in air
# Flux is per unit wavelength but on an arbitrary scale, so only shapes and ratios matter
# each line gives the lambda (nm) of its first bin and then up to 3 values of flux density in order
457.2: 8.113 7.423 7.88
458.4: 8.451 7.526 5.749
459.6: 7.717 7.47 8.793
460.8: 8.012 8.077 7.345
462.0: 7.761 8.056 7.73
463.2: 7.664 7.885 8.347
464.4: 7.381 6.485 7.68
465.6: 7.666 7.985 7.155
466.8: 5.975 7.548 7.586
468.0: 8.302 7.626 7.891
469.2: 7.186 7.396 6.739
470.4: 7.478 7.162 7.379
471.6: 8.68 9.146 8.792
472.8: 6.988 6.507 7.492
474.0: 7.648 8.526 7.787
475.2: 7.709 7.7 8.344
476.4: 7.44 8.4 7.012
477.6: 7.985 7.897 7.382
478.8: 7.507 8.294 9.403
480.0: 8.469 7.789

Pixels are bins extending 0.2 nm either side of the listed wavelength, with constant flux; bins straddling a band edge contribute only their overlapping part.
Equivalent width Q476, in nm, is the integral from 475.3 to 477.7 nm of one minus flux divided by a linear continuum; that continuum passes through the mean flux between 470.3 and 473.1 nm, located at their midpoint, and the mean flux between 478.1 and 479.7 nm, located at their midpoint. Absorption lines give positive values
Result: 0.06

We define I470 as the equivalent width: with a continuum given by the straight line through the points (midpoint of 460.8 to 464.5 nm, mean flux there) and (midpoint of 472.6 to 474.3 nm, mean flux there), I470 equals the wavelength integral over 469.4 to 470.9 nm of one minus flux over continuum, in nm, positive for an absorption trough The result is 0.04 nm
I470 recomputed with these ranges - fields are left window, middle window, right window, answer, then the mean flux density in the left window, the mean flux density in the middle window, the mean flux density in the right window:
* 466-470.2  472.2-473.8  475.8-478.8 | 0.028 nm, 7.37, 7.44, 7.76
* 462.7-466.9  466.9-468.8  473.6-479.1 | -0.031 nm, 7.48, 7.68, 7.79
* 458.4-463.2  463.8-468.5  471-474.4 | 0.179 nm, 7.69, 7.47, 7.87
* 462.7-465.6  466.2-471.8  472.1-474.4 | 0.138 nm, 7.6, 7.44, 7.65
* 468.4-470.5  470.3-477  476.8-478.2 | -0.250 nm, 7.36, 7.84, 7.74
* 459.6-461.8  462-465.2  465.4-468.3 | 0.020 nm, 7.92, 7.66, 7.47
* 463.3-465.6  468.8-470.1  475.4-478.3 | 0.070 nm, 7.57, 7.26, 7.81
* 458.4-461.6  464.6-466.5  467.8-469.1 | 0.097 nm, 7.66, 7.41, 7.88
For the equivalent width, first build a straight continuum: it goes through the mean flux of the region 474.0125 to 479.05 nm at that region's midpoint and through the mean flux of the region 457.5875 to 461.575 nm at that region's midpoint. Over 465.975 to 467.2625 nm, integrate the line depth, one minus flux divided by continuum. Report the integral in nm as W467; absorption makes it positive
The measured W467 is 0.12 nm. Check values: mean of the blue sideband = 7.71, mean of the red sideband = 7.81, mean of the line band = 7.01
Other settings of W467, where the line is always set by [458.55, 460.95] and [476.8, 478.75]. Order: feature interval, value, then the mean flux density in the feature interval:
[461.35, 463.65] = -0.05 nm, 7.74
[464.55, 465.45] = 0.05 nm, 7.13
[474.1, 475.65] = -0.06 nm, 7.93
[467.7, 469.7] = -0.02 nm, 7.69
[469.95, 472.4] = -0.10 nm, 7.91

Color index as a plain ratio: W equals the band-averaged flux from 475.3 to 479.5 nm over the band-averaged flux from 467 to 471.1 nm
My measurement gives 1.05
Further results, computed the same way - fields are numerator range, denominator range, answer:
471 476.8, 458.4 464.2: 1.02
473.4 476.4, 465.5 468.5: 1.05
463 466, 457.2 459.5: 1.02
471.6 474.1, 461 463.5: 1.01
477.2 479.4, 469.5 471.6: 1.05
